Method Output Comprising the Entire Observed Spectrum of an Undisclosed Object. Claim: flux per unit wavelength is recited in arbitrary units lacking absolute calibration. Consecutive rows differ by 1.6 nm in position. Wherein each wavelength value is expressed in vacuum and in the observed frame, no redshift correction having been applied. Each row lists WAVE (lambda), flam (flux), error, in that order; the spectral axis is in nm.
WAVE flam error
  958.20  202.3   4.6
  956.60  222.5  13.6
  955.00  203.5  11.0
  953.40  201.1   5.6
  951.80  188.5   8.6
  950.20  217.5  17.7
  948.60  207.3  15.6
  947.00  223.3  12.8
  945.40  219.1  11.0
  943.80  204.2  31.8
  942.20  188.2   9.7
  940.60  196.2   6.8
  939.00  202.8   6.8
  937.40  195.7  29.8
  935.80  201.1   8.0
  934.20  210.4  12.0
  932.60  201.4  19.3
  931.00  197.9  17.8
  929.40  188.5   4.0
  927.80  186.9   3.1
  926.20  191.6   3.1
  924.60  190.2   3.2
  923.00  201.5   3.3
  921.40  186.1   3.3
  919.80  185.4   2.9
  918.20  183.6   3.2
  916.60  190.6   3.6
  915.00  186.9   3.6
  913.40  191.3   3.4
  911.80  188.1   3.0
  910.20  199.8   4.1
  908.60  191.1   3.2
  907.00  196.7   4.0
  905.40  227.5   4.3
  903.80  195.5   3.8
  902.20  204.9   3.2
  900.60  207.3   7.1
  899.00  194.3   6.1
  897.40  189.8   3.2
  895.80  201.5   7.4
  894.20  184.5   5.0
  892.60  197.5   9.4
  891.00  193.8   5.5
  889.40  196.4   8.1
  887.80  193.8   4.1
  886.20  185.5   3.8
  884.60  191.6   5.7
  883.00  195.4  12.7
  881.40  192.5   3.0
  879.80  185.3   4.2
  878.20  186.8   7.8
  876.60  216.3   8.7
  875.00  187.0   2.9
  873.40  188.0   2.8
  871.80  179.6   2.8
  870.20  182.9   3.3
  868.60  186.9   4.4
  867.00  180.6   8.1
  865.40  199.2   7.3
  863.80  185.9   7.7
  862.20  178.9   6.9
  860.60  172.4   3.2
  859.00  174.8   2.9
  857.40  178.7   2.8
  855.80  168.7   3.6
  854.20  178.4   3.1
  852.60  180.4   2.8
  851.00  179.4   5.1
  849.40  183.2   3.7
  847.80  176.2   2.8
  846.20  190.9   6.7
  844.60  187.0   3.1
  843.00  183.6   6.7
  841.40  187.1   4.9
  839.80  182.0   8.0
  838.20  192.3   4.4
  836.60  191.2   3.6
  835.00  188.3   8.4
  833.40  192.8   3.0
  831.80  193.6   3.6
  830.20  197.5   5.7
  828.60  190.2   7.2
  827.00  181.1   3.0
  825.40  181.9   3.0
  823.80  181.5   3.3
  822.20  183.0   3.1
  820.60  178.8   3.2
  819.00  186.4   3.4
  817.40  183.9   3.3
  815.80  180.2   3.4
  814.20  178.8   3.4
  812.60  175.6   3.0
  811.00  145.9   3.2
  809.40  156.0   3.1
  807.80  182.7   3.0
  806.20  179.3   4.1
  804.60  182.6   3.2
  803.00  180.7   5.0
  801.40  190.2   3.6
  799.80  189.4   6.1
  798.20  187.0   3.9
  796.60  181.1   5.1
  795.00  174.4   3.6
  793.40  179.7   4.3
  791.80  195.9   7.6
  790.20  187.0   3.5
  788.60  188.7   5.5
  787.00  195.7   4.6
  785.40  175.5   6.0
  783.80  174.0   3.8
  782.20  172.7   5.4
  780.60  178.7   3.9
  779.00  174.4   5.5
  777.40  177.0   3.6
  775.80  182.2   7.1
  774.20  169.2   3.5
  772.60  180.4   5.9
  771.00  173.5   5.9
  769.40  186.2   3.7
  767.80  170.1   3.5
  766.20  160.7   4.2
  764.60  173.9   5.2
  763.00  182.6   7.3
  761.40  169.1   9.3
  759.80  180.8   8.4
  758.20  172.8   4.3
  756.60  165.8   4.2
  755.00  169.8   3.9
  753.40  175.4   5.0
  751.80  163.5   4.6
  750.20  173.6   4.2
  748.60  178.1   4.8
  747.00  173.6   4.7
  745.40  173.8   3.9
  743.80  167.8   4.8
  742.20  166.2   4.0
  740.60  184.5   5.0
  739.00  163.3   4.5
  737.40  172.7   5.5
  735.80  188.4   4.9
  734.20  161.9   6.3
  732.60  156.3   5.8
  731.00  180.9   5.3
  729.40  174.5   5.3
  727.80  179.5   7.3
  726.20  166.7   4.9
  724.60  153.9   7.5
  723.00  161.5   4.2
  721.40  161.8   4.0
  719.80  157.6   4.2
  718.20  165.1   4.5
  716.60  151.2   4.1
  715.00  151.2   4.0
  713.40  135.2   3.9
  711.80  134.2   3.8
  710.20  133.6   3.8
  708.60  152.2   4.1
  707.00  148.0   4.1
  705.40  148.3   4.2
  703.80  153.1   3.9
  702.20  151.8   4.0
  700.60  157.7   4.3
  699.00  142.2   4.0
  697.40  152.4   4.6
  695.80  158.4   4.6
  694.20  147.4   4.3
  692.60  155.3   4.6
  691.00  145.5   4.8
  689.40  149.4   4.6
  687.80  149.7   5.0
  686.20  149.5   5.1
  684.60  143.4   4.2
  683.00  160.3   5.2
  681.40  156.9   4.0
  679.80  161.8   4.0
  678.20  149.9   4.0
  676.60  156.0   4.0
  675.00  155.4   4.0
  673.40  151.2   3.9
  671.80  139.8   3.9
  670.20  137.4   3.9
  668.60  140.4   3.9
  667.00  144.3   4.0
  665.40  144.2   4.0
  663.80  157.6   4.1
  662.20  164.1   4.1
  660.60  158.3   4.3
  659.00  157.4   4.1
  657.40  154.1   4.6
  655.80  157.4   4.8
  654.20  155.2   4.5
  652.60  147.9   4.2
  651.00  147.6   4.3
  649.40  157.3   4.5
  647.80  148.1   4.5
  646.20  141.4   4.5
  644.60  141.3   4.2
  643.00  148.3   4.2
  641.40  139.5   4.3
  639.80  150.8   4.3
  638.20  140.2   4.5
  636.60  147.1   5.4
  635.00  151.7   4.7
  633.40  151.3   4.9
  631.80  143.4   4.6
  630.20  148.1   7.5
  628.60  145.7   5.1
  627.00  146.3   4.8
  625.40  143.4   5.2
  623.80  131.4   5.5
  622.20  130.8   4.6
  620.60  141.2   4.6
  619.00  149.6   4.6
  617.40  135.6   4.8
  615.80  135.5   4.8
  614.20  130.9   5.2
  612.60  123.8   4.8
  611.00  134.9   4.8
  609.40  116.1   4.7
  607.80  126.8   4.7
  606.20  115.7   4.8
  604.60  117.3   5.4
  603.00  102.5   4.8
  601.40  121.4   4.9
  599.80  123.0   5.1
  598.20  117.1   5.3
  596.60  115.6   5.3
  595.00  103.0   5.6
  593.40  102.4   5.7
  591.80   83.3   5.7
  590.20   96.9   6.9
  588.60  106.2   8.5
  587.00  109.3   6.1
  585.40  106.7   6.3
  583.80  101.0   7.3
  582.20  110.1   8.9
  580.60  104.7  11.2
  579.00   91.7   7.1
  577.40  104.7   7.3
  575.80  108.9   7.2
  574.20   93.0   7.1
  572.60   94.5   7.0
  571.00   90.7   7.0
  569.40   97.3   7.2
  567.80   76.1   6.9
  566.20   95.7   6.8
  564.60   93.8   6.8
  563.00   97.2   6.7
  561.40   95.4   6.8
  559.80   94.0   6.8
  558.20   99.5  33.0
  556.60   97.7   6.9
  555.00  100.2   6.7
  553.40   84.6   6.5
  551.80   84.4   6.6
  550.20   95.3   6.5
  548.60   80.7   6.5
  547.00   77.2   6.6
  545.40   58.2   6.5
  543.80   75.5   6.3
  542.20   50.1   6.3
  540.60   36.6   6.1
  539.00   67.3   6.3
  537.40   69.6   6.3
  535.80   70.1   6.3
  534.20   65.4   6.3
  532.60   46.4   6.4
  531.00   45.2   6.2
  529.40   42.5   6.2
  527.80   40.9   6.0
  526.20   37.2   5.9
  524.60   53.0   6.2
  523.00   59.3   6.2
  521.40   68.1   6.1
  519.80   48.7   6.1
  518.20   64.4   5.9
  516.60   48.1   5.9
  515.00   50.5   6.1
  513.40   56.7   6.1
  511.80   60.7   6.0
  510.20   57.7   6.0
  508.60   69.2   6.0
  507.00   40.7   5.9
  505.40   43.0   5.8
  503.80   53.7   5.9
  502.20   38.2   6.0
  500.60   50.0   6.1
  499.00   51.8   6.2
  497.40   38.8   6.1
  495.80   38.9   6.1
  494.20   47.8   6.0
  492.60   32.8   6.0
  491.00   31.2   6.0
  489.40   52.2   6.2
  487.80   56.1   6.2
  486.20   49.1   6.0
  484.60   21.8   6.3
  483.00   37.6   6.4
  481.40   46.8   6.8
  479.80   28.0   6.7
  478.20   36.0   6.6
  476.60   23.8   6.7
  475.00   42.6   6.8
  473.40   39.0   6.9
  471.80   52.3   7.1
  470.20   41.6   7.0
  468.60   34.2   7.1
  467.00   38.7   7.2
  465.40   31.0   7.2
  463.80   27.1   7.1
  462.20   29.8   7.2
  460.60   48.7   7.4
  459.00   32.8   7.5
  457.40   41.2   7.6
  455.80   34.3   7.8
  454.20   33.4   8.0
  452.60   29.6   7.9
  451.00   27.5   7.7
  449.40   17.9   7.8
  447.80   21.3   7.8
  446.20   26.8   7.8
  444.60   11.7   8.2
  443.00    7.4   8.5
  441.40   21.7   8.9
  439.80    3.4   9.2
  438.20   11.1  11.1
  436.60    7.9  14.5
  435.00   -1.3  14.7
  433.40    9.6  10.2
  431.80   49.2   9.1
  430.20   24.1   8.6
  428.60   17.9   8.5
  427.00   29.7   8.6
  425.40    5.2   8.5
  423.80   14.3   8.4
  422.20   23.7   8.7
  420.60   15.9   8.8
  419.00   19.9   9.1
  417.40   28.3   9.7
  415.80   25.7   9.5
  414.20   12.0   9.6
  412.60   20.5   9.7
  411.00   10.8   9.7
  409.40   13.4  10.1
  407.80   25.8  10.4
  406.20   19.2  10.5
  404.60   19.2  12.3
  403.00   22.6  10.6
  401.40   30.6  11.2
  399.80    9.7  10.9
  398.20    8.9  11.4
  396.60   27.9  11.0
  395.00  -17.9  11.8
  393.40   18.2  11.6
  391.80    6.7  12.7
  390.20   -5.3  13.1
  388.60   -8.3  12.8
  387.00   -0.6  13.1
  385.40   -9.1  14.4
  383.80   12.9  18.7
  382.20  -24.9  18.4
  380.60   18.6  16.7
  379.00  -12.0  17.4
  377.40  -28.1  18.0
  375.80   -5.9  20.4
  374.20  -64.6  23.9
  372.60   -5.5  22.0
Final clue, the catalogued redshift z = 0.37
